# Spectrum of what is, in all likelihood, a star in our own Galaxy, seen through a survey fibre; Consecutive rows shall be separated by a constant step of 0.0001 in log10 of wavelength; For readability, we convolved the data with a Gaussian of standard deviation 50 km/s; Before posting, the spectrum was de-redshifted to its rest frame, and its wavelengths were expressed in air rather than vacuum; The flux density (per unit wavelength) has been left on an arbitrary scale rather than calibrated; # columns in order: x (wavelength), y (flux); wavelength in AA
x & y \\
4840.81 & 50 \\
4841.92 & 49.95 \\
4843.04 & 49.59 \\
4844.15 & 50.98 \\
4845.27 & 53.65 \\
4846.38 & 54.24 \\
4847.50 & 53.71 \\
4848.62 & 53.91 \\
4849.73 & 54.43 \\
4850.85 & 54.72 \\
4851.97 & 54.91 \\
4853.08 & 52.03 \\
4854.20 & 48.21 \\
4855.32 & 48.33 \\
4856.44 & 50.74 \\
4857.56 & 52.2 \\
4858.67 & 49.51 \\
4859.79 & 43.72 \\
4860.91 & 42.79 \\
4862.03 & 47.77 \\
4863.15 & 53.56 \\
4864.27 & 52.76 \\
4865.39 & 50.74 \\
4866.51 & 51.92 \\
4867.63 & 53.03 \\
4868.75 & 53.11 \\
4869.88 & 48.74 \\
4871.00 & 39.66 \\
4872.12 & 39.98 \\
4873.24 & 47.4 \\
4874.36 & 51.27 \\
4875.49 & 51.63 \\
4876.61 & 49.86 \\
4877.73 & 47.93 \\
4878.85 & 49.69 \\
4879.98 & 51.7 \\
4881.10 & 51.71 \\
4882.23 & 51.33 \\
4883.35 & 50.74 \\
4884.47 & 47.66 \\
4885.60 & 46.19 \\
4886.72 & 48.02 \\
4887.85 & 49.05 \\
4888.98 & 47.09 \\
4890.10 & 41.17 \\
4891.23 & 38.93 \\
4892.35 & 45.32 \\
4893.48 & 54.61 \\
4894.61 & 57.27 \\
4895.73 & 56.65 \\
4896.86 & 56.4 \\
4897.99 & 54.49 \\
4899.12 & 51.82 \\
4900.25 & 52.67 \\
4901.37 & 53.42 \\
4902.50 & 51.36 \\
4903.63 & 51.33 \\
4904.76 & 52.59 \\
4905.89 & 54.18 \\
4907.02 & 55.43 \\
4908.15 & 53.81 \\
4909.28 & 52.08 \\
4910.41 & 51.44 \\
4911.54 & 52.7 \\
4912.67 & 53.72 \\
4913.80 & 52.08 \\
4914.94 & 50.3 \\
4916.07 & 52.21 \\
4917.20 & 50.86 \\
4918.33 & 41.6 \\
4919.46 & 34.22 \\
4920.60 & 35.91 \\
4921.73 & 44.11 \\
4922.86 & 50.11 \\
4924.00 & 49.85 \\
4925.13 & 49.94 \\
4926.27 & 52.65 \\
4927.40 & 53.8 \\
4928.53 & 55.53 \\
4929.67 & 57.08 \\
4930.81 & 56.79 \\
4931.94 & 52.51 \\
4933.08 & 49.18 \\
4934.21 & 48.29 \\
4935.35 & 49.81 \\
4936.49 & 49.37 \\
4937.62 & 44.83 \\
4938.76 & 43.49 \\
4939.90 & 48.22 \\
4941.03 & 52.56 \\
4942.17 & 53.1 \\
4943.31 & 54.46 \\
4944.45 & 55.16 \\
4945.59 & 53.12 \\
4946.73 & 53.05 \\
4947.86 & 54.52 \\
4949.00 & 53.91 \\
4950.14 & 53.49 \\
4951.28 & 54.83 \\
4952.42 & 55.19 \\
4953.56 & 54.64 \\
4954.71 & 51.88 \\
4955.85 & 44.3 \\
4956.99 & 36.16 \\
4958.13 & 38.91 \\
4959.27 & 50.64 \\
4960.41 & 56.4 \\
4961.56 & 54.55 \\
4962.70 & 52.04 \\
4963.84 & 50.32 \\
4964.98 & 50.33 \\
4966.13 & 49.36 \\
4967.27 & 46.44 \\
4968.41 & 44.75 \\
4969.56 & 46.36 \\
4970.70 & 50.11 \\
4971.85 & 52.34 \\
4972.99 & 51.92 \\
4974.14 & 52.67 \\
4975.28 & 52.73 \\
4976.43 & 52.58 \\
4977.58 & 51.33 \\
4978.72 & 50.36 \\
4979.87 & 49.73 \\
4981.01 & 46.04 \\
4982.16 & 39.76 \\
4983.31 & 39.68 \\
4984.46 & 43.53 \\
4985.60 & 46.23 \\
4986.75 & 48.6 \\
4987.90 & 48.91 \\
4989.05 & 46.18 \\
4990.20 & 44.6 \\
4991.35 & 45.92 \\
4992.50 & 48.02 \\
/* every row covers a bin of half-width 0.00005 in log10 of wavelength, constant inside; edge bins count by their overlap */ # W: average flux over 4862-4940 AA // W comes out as 50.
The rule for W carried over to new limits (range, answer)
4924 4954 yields 52.2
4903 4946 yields 50.5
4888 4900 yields 50.4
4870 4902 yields 49.4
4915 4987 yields 49.5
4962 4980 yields 50.3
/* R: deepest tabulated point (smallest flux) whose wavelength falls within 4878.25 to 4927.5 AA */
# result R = 34.22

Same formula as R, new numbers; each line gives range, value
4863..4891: 39.66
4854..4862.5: 42.79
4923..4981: 36.16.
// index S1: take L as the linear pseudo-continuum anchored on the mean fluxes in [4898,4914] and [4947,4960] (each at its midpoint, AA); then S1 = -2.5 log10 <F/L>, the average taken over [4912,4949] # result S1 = 0.03 mag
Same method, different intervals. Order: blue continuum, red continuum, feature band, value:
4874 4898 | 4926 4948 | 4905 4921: 0.03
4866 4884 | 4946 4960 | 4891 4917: -0.06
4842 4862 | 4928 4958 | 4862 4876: 0.03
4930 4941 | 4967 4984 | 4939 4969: -0.04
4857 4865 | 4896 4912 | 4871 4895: 0.06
